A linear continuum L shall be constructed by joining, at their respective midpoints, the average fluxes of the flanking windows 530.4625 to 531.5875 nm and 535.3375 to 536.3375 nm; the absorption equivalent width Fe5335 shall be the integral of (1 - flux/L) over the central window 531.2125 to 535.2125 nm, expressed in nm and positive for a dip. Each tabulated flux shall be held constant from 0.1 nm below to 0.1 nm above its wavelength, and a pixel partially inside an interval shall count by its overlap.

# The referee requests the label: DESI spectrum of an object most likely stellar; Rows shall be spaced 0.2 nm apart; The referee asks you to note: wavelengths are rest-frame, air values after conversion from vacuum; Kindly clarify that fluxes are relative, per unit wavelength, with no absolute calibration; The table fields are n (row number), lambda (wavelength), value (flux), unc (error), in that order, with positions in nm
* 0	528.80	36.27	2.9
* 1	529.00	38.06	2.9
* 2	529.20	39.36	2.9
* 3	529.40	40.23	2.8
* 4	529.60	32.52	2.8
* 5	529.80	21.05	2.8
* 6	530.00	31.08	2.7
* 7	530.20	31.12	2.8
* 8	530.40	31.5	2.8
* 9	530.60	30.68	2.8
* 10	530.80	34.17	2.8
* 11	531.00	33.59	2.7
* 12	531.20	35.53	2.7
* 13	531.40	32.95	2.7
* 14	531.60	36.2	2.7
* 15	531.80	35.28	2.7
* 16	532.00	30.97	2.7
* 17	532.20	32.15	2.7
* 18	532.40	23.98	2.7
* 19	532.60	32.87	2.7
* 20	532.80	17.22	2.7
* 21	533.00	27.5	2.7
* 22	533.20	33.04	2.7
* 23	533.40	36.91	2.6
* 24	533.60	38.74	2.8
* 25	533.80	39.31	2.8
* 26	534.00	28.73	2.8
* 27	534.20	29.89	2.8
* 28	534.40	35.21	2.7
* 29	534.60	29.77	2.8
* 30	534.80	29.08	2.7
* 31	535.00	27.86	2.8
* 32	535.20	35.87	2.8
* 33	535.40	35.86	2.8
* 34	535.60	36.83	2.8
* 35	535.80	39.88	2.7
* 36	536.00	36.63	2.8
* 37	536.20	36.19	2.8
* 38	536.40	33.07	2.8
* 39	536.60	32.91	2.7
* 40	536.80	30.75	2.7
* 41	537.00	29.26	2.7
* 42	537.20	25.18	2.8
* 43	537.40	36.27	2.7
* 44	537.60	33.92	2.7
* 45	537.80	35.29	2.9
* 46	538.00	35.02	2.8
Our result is 0.39 nm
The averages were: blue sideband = 33.5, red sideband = 37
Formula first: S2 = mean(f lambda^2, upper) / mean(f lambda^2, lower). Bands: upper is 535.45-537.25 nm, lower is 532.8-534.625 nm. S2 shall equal 1.05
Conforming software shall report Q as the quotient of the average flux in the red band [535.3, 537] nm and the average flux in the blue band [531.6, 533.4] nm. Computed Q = 1.17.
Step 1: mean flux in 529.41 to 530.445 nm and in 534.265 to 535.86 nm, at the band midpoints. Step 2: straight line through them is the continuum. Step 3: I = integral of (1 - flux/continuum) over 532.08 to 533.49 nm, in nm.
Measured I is 0.13 nm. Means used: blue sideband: 30.3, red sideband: 33.6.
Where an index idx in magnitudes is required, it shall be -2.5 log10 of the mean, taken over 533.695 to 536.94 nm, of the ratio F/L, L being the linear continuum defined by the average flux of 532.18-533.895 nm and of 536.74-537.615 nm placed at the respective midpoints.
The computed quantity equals -0.09 mag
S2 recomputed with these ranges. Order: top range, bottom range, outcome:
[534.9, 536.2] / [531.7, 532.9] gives 1.25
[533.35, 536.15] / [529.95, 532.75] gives 1.08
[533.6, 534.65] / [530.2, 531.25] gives 1.03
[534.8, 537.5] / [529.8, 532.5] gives 1.07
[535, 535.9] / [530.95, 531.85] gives 1.05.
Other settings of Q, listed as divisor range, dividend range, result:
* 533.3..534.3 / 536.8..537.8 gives 0.91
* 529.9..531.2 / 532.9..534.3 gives 1.04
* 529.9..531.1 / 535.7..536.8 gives 1.10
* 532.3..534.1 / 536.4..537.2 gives 0.99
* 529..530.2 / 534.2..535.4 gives 0.96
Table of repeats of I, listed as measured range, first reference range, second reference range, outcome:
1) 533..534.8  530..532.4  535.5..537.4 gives -0.01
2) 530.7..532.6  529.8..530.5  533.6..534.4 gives -0.09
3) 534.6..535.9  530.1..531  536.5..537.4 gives -0.13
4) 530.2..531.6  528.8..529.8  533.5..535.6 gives 0.07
